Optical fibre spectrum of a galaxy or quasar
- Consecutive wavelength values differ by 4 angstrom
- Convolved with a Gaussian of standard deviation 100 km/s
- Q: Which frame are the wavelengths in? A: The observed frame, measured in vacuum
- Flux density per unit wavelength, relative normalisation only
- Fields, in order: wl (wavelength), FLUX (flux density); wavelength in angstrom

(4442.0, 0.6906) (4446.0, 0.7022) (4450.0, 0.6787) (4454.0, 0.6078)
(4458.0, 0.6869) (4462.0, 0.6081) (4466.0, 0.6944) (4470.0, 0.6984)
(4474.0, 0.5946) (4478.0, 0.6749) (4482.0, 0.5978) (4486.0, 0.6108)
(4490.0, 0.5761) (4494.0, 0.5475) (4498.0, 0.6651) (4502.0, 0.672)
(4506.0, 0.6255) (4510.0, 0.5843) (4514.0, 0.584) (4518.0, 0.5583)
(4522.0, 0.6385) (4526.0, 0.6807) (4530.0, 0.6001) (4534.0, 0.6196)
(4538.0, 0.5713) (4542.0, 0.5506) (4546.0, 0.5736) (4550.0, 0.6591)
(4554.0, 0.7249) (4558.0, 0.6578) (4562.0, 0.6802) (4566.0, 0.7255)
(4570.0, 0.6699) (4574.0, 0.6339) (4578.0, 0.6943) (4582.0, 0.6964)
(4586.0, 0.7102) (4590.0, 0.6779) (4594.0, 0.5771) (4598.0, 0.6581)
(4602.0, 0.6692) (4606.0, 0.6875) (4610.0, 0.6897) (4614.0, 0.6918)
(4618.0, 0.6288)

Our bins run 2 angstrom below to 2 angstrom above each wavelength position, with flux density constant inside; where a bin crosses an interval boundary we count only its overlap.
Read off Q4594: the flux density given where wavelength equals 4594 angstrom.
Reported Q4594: 0.5771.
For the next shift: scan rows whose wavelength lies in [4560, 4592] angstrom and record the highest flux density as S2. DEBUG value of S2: 0.7255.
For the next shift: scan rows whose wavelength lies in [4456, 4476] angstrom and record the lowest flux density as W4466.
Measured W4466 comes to 0.5946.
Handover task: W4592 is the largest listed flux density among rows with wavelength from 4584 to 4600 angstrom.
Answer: 0.7102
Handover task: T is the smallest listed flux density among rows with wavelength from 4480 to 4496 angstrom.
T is 0.5475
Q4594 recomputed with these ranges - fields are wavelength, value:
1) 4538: 0.5713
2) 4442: 0.6906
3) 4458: 0.6869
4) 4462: 0.6081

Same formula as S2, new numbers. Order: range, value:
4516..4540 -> 0.6807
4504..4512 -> 0.6255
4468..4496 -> 0.6984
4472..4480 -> 0.6749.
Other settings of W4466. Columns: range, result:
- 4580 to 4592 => 0.6779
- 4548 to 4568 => 0.6578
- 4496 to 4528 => 0.5583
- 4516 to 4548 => 0.5506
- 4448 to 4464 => 0.6078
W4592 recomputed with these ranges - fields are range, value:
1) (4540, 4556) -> 0.7249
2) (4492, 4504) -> 0.672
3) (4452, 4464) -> 0.6869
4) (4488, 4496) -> 0.5761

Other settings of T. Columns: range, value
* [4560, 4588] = 0.6339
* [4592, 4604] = 0.5771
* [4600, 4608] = 0.6692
